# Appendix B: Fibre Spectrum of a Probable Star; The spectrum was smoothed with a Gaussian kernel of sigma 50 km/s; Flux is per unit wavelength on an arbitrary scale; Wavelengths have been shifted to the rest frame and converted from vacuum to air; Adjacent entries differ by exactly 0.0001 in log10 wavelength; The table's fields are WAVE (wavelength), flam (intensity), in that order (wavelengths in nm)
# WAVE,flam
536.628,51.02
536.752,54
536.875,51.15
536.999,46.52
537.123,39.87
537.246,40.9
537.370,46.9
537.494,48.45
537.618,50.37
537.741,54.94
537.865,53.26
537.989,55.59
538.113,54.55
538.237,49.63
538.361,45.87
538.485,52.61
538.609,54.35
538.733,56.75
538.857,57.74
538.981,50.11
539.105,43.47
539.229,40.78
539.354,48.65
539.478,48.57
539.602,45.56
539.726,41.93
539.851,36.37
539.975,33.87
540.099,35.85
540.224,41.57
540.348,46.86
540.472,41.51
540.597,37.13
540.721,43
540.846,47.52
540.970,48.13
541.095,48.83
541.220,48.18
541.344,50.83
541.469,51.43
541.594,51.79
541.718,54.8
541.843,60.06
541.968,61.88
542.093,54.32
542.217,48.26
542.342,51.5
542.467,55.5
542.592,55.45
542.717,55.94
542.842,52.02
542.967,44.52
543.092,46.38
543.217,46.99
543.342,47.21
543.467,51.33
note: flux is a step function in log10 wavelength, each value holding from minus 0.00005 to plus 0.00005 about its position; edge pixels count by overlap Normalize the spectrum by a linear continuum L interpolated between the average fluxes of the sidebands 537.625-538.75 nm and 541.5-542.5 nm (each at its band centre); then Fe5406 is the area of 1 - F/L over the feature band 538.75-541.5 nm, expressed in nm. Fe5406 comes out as 0.45 nm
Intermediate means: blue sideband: 52.8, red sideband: 54.7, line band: 45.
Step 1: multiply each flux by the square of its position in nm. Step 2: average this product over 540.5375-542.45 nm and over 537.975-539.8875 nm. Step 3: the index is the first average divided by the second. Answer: 1.05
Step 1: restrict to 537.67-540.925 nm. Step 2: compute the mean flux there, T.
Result 46.9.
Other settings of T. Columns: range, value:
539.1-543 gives 47.8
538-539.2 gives 51.5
